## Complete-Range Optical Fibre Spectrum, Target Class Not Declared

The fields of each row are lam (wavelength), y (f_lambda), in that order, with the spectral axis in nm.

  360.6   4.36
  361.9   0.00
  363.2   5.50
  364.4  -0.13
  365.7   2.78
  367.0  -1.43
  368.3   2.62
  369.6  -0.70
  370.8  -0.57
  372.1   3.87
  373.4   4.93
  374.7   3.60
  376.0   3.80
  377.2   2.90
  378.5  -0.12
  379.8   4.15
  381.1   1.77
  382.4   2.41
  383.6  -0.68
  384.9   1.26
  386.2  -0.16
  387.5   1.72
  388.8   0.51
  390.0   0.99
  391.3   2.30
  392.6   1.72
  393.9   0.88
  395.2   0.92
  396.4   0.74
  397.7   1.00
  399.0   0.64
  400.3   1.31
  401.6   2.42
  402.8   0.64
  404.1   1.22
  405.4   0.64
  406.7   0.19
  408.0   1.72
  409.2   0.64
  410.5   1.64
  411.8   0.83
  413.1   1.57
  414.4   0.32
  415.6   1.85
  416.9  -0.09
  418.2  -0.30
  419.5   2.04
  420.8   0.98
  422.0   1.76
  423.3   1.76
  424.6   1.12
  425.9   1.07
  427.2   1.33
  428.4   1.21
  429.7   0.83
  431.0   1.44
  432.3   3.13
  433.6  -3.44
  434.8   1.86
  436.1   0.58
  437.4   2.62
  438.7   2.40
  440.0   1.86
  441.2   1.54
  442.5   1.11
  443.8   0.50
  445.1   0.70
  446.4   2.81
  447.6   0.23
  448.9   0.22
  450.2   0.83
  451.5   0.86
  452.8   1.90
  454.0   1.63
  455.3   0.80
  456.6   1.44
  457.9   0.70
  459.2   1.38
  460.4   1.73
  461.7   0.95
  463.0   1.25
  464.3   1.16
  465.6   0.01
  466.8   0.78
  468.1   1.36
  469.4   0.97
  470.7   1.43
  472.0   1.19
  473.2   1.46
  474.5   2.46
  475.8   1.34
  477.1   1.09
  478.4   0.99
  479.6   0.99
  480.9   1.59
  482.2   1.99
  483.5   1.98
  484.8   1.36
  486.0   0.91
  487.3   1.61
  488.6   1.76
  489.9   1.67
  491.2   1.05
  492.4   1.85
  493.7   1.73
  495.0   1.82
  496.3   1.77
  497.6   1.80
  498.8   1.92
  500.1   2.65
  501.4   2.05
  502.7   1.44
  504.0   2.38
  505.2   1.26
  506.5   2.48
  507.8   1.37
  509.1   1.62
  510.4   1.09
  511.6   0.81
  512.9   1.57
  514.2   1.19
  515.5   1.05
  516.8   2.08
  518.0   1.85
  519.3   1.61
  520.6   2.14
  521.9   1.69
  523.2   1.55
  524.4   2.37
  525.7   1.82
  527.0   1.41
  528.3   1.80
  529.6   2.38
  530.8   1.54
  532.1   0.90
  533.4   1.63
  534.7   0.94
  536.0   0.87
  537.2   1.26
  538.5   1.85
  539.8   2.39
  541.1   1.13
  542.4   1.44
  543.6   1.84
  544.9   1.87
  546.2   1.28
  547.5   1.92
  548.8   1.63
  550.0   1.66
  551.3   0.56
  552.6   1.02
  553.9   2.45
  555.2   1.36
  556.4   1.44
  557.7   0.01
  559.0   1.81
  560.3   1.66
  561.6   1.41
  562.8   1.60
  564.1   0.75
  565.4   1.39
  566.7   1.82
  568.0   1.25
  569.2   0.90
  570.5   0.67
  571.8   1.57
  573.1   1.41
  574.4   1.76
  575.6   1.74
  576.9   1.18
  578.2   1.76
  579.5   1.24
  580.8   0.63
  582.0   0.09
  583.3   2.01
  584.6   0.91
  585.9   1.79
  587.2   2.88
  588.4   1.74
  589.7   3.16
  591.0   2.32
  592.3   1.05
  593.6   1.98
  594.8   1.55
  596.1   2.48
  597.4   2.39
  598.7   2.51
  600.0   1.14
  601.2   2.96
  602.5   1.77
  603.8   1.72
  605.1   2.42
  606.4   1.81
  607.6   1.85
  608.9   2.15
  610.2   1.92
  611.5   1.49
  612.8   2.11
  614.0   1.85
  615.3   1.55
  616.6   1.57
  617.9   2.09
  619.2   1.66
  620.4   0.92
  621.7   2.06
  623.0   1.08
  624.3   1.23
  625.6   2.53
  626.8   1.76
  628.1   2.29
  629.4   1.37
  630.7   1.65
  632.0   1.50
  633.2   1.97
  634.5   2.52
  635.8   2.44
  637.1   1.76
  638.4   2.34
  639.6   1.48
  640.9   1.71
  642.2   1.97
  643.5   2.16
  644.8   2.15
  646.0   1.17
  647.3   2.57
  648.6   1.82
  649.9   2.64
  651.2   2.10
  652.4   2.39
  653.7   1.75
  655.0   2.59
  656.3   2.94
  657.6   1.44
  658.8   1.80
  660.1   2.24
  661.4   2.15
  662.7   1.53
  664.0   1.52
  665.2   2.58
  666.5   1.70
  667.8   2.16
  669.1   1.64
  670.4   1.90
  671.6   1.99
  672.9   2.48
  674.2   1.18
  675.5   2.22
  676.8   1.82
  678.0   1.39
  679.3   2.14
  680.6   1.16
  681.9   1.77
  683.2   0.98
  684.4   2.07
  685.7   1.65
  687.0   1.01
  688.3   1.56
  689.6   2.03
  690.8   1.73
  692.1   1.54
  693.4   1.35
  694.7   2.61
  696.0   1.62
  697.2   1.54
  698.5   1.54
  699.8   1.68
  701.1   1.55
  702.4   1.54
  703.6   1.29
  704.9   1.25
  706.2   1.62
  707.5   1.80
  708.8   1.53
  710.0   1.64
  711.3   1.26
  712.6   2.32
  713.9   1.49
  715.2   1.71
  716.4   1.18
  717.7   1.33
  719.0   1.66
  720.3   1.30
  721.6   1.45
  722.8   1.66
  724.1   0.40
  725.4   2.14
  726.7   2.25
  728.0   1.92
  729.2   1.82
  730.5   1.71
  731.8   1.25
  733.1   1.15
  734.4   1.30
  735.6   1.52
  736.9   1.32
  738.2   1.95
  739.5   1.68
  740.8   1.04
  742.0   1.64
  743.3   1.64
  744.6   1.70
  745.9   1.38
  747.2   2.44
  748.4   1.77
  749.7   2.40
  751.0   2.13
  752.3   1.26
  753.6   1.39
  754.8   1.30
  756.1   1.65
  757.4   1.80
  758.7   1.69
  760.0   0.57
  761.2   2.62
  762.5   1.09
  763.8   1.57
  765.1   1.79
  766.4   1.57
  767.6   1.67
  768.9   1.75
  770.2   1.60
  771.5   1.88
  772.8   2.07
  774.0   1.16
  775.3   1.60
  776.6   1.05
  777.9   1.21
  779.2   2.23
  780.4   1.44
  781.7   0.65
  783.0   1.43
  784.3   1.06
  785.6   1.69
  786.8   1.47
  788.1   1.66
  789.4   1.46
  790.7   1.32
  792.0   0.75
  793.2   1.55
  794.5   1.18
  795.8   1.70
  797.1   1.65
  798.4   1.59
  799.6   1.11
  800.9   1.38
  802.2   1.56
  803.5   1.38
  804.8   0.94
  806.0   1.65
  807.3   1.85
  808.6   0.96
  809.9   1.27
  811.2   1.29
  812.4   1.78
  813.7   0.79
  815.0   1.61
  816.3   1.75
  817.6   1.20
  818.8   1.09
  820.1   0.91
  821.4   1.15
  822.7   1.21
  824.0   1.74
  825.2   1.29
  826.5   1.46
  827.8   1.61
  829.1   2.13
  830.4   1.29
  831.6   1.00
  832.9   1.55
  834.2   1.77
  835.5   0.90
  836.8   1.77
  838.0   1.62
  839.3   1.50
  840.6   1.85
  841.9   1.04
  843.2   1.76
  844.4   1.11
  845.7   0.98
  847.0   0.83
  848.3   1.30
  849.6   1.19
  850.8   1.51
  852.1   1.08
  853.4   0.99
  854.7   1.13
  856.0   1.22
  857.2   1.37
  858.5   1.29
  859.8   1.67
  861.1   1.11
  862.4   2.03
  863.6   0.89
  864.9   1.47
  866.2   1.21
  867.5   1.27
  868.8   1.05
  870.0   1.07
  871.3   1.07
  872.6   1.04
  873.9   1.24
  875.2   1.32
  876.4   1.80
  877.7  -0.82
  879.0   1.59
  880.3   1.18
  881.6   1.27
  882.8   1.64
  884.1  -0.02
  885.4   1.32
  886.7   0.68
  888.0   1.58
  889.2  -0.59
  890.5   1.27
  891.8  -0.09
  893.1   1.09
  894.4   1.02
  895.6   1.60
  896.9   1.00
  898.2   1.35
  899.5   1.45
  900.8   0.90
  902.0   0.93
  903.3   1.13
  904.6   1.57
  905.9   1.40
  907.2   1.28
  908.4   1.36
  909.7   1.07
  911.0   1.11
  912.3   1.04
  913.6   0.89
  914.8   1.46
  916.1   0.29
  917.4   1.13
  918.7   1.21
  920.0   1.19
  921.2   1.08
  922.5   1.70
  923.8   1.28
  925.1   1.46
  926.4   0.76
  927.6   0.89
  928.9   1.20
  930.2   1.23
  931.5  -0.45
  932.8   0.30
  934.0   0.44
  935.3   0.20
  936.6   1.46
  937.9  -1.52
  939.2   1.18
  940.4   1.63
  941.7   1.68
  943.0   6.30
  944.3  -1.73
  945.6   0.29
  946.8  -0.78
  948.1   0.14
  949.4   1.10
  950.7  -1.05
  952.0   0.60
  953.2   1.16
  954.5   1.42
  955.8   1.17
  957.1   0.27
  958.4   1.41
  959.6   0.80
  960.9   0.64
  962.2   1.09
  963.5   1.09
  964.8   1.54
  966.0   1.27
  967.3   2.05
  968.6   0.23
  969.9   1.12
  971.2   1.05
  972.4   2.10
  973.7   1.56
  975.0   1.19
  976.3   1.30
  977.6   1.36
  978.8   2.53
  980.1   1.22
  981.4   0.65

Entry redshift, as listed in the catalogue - 1.529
